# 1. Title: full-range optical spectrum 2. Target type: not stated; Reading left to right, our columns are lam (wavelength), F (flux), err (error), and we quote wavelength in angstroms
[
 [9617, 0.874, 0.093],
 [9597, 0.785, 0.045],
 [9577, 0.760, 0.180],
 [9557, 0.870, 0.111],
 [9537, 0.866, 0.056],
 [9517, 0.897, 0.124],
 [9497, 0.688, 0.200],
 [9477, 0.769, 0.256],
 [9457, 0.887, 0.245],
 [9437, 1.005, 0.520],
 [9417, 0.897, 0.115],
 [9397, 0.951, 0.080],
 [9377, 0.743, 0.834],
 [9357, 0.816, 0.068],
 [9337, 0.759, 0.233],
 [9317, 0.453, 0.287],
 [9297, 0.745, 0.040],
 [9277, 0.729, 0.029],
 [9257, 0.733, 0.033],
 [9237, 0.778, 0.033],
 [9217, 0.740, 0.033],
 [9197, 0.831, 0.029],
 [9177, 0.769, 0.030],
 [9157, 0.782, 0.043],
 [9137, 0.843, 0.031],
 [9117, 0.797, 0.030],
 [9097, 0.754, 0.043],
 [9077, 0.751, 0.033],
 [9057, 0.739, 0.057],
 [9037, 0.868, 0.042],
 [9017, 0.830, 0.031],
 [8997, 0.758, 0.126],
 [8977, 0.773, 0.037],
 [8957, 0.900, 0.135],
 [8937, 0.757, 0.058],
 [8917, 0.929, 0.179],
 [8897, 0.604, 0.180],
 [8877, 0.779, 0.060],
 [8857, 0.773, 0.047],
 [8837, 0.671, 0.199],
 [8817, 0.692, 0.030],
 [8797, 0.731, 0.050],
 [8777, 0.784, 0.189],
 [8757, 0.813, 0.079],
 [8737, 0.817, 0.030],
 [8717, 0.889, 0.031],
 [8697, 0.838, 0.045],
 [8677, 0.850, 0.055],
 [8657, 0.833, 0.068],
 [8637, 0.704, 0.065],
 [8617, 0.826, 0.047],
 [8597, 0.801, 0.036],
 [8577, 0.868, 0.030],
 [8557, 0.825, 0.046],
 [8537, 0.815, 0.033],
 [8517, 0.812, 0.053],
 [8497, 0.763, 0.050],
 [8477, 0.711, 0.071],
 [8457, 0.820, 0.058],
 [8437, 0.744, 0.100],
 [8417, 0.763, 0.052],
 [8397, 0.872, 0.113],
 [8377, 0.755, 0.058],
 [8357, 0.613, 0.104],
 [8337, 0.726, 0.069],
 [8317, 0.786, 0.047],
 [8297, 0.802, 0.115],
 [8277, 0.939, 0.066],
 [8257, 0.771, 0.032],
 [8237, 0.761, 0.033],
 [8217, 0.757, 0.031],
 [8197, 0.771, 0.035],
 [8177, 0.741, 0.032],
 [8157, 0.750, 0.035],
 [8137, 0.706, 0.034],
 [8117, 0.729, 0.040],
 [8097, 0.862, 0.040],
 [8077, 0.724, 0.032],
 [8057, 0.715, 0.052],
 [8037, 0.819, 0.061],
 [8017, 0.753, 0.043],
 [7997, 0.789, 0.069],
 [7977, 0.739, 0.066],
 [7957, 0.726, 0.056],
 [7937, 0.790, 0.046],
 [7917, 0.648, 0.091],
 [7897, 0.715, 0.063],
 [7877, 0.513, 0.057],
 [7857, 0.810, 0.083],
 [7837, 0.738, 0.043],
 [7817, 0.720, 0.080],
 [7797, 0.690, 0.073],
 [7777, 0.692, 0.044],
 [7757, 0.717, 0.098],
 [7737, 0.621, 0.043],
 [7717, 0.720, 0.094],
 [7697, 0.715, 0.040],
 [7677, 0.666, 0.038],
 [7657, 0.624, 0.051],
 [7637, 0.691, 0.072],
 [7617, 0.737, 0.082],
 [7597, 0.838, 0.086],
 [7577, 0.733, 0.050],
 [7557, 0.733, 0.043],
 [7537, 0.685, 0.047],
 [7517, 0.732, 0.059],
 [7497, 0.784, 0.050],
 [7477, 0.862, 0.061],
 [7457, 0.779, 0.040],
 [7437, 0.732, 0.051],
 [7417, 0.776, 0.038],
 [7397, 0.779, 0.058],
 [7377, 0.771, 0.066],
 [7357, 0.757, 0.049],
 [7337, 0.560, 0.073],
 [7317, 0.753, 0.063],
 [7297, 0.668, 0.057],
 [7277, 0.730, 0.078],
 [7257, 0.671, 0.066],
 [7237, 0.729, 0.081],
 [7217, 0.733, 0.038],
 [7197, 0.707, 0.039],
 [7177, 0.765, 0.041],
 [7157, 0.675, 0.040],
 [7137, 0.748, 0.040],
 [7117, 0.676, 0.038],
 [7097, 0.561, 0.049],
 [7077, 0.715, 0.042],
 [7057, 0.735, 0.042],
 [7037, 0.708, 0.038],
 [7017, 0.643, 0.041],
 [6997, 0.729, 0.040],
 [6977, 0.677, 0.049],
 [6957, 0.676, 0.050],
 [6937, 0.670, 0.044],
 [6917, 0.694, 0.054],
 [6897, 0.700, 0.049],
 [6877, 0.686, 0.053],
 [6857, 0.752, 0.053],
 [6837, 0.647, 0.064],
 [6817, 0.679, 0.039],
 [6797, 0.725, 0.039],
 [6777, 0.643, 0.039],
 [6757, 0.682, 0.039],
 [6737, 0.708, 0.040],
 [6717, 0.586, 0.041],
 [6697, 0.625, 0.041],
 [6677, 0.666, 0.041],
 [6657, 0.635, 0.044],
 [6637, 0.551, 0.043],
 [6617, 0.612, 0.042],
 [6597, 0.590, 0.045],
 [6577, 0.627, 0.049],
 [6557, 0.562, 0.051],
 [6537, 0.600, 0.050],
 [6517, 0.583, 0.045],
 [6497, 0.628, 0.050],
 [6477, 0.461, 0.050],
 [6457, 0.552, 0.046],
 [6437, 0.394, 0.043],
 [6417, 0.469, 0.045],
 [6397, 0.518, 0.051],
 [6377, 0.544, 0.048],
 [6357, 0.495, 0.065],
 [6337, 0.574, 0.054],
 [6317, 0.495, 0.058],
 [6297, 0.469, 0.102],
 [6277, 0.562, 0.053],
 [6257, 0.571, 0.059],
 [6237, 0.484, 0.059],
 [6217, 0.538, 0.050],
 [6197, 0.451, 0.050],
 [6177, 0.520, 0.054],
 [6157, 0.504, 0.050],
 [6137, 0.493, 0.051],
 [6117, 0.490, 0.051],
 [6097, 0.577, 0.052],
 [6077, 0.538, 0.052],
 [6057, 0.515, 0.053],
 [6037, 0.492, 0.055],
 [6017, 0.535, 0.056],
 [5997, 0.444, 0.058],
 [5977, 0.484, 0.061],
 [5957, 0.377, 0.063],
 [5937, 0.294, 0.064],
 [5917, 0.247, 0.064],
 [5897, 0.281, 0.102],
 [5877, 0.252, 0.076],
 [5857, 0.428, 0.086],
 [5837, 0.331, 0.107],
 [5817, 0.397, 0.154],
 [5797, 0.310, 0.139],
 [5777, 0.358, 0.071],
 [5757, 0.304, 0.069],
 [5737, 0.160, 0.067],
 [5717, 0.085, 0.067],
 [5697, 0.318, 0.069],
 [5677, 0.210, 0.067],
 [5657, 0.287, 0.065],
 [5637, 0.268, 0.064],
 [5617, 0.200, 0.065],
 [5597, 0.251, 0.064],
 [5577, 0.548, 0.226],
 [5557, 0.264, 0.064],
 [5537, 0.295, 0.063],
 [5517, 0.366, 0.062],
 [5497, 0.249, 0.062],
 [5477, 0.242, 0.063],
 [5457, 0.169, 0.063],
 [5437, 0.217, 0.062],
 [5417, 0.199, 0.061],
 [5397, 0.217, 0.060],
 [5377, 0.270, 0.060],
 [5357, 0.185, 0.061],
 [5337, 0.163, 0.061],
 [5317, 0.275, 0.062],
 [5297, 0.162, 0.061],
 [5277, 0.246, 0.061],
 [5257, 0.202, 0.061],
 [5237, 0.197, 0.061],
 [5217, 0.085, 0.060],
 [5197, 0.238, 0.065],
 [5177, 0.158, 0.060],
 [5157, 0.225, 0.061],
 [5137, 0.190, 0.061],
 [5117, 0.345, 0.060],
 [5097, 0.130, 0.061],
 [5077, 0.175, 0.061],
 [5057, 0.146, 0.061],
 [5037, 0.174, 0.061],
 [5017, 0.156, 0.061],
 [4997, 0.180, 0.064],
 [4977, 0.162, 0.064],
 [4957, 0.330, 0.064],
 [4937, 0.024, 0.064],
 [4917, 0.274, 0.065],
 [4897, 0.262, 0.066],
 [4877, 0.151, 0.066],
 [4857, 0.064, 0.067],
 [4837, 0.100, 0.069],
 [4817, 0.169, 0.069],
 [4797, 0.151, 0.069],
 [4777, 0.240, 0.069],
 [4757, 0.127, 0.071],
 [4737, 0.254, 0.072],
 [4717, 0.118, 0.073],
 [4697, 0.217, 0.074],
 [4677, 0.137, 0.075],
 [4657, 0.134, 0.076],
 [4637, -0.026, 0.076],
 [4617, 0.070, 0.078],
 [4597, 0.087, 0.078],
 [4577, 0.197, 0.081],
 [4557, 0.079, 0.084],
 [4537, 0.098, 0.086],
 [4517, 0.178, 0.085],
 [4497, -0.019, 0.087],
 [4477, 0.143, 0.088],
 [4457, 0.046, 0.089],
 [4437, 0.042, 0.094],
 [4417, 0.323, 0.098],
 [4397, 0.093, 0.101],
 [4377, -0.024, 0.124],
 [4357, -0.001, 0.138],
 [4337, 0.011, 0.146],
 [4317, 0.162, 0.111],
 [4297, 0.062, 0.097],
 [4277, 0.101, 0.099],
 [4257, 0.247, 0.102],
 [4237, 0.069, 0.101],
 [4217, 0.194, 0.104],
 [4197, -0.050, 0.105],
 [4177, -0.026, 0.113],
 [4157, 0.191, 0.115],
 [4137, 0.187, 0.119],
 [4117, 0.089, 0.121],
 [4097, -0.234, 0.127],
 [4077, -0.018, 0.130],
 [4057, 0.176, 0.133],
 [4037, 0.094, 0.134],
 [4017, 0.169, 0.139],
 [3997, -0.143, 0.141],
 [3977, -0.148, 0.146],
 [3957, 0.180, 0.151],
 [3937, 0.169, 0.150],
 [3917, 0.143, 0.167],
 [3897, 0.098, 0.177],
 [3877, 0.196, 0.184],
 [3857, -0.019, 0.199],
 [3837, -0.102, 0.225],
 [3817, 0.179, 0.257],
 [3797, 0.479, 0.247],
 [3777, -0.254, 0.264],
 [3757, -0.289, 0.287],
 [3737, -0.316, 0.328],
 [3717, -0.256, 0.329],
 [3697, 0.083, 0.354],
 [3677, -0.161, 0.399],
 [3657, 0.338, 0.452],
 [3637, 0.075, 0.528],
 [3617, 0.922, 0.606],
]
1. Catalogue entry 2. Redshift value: 0.494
